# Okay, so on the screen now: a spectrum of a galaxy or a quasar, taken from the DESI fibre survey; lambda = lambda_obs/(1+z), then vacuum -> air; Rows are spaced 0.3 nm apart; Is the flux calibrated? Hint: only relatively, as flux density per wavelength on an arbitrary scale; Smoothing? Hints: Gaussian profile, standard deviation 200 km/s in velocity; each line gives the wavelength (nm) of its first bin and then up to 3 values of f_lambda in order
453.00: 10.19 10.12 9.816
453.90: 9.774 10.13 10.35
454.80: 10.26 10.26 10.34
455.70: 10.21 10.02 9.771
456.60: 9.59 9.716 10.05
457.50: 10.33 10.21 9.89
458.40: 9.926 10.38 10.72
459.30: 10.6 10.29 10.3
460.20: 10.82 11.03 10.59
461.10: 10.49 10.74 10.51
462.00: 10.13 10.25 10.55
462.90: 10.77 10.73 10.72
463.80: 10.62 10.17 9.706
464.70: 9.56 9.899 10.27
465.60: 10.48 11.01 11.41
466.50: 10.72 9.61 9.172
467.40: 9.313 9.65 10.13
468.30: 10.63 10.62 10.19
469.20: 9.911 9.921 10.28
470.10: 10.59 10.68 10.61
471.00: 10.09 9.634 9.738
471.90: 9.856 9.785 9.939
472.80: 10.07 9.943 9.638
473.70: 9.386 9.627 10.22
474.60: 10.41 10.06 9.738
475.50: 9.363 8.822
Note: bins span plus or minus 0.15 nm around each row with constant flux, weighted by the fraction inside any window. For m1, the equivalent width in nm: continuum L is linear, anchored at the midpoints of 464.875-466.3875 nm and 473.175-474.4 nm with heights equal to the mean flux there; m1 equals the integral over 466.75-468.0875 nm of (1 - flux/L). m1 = 0.11 nm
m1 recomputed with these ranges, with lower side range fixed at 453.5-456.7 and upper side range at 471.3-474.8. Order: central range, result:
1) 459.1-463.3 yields -0.237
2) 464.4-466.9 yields -0.101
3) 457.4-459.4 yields -0.052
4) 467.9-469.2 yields -0.057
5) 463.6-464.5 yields -0.023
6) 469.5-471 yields -0.081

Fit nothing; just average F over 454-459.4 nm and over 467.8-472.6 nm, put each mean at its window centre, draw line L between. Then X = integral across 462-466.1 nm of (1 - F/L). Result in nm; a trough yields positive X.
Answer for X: -0.09 nm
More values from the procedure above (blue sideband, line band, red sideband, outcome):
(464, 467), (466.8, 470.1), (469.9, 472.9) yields 0.06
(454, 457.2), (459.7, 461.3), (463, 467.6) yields -0.08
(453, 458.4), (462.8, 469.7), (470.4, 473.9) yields -0.18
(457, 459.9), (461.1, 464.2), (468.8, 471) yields -0.08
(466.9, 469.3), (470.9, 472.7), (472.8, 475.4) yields 0.01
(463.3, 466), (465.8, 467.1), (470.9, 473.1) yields -0.04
